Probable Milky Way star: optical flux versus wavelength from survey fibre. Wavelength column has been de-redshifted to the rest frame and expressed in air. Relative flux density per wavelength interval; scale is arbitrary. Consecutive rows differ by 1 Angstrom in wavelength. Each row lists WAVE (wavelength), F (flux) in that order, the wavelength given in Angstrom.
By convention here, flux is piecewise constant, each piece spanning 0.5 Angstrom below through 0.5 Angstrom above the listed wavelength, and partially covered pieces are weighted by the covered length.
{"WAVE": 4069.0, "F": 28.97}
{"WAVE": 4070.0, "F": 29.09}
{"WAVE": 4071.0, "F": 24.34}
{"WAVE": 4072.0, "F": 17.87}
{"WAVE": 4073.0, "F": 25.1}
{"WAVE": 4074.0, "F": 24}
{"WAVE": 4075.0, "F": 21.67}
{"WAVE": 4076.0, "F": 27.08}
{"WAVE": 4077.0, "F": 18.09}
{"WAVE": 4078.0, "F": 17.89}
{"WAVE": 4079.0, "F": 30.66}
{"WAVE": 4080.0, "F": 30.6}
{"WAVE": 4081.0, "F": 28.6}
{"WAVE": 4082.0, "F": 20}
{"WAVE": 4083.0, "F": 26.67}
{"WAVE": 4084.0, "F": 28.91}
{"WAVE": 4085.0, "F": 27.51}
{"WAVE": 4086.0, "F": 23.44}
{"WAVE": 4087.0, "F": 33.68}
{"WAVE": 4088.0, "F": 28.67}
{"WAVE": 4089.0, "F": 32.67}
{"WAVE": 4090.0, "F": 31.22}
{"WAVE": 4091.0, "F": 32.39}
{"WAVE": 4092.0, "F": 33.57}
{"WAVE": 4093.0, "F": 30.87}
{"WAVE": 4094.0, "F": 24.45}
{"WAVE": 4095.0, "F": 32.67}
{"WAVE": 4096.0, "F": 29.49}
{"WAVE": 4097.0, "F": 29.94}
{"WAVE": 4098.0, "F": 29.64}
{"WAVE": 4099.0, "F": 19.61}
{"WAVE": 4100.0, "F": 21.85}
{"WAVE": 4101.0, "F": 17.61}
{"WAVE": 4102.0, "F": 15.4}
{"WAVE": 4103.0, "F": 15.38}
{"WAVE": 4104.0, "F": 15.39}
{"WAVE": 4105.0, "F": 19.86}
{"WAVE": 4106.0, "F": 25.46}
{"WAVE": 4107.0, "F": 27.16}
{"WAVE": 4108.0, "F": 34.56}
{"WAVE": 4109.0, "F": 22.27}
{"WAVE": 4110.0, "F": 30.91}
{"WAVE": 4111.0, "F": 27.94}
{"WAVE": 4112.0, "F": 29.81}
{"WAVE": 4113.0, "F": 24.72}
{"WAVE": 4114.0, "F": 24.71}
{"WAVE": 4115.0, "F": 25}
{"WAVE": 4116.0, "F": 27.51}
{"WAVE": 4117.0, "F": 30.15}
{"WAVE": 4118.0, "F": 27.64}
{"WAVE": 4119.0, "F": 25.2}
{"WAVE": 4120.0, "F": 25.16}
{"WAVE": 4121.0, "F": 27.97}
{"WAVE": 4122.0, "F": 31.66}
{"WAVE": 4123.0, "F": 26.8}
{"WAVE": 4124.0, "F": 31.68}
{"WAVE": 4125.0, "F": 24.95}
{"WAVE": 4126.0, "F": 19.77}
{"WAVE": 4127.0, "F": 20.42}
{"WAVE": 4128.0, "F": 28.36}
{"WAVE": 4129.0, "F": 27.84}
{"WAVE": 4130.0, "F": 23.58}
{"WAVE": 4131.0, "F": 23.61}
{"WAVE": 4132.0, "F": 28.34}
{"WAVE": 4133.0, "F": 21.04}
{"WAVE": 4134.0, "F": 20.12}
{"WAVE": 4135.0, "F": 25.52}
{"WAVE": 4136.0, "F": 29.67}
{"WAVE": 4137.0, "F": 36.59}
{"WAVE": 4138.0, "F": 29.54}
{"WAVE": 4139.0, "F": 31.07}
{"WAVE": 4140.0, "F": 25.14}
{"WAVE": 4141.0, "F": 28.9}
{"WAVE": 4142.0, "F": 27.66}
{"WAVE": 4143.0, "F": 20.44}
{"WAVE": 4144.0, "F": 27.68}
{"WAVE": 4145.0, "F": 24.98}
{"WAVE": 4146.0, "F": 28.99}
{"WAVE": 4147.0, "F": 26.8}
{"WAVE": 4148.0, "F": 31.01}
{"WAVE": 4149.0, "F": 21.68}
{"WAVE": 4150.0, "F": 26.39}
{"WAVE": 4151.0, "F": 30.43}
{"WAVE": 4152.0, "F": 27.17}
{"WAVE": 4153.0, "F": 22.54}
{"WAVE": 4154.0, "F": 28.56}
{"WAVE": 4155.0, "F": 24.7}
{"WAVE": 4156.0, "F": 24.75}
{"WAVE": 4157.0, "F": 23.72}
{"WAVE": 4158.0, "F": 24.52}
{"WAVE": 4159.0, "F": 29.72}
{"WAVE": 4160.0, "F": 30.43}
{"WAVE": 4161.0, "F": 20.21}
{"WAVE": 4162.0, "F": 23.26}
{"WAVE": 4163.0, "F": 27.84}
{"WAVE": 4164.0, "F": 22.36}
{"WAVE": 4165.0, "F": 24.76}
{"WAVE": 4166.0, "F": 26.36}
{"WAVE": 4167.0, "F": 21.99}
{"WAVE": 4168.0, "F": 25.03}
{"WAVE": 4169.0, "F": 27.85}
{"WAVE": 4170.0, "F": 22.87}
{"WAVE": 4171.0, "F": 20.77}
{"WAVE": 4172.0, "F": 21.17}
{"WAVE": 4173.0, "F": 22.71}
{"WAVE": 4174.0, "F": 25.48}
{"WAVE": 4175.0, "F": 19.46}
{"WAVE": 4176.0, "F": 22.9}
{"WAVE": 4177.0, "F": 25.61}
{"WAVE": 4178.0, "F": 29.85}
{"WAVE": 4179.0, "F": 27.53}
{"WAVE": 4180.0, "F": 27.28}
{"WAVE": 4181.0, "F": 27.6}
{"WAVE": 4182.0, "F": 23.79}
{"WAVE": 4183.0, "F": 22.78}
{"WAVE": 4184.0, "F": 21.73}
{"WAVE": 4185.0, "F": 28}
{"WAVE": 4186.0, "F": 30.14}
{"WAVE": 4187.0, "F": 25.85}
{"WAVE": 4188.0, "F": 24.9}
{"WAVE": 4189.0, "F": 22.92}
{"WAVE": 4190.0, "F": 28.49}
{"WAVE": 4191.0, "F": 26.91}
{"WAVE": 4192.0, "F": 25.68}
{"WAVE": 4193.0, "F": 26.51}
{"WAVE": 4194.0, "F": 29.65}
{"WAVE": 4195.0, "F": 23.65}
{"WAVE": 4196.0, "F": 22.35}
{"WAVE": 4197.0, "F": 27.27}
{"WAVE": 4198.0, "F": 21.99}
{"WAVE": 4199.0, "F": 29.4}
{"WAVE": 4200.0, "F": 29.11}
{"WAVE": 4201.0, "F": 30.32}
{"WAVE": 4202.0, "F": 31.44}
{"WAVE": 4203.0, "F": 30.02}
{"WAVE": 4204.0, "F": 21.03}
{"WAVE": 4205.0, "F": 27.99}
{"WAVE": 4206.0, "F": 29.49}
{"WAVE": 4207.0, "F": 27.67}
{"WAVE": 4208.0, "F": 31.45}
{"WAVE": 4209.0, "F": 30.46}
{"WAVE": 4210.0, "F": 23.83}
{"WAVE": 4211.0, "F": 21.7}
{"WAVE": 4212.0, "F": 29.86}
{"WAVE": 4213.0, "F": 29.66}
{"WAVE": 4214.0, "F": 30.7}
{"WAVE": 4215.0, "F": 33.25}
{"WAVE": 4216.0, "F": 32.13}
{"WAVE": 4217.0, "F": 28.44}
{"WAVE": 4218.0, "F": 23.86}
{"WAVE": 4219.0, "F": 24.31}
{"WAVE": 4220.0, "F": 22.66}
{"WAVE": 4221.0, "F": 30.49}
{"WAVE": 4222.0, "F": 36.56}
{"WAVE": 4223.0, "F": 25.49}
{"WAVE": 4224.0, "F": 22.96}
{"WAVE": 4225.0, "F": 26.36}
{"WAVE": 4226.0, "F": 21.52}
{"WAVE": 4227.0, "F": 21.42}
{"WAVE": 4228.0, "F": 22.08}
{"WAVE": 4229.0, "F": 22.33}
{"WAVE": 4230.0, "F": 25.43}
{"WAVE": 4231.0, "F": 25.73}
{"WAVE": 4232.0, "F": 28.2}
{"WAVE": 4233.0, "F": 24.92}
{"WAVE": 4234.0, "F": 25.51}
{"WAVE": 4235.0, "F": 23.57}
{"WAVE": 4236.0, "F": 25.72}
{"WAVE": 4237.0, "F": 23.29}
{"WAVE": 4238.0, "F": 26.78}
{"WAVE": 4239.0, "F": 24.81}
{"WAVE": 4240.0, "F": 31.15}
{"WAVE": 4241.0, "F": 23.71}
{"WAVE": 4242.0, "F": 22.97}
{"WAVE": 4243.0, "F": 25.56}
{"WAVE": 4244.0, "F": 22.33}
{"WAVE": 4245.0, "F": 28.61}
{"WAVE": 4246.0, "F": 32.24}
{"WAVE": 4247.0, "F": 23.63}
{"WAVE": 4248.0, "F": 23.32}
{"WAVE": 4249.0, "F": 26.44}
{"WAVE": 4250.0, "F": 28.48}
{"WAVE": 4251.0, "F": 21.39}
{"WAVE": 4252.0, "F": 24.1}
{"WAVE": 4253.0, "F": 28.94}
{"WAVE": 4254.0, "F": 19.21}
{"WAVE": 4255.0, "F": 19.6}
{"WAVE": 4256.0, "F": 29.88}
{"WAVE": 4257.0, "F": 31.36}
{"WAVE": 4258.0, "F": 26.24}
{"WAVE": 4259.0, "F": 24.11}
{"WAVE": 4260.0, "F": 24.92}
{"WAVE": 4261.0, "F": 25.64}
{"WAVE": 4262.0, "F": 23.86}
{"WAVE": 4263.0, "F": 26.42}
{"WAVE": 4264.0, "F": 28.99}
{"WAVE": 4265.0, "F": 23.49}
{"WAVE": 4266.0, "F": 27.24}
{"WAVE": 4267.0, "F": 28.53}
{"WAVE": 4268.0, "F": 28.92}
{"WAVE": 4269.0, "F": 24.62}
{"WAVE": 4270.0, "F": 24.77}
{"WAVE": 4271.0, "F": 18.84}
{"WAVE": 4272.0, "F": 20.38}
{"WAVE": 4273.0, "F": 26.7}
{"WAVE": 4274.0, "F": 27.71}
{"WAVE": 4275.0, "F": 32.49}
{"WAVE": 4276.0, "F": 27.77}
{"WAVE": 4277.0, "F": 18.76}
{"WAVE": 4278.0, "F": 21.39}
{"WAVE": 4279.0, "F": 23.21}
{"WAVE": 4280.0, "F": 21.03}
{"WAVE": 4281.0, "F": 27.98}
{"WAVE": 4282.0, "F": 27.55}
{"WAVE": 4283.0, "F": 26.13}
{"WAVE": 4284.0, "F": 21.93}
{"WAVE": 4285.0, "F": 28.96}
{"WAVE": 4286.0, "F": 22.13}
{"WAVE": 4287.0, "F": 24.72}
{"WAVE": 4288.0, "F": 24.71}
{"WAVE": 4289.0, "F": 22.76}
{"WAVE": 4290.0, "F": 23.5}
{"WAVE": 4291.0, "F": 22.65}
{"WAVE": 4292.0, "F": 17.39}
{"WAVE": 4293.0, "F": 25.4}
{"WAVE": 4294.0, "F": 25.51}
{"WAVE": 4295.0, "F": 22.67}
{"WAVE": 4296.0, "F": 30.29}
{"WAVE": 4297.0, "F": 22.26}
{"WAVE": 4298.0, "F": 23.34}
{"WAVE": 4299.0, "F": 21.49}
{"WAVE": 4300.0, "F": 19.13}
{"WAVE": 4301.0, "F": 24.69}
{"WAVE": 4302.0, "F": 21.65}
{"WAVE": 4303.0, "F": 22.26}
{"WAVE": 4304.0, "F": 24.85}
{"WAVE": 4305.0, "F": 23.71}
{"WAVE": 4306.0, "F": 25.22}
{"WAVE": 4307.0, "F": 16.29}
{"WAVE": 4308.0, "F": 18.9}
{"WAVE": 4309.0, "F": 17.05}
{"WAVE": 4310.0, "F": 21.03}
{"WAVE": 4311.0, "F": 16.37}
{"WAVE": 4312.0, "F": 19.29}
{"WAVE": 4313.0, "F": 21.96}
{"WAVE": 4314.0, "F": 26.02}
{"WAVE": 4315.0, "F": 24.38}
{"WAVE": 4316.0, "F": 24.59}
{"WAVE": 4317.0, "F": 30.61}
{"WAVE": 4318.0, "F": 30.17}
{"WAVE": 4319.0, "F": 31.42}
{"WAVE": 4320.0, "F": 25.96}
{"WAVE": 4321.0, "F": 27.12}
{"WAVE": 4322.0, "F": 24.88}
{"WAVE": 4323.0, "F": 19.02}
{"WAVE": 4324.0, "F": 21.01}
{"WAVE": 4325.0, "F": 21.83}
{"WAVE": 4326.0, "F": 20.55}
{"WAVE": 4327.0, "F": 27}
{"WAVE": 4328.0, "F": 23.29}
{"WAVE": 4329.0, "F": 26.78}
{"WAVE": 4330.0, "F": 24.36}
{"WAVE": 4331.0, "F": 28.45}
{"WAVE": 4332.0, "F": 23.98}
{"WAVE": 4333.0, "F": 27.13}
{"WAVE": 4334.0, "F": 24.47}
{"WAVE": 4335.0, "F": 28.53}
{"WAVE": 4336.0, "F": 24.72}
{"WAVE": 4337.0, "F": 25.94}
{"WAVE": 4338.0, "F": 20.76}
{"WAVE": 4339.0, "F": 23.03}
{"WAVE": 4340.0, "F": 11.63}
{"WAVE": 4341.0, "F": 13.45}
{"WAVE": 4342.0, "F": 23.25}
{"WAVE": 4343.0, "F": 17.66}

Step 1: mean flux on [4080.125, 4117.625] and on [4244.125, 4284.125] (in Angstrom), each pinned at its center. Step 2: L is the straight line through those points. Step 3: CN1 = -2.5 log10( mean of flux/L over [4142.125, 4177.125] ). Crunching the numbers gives 0.05 mag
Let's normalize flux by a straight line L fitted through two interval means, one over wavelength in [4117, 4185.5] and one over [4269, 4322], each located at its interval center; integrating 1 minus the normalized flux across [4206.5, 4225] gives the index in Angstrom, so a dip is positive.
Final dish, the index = -2.3 Angstrom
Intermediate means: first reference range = 25.8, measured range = 28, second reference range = 23.8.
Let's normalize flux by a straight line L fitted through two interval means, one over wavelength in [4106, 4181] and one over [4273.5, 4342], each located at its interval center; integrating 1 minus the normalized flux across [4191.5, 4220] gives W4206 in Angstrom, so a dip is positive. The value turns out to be -2.7 Angstrom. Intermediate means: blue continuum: 26.1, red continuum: 23.6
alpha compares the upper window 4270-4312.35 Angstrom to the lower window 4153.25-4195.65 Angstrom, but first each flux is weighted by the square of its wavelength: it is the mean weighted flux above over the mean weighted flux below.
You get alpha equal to 1.0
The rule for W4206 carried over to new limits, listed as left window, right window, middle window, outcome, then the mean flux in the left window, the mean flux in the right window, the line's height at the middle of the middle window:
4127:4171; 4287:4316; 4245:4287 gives -3.87 Angstrom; 26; 22.4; 23.2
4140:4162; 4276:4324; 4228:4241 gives -0.40 Angstrom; 26.2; 23.5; 24.7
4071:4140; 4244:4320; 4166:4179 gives 0.74 Angstrom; 26.1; 24.5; 25.5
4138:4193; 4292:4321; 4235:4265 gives -1.58 Angstrom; 25.6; 23.4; 24.3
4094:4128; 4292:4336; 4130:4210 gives -3.75 Angstrom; 25.4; 23.8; 24.9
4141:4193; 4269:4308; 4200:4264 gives -4.78 Angstrom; 25.5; 23.7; 24.5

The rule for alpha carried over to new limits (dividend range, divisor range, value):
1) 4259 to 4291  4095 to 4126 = 1.06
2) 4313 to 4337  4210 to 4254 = 1.02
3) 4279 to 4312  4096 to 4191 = 0.96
